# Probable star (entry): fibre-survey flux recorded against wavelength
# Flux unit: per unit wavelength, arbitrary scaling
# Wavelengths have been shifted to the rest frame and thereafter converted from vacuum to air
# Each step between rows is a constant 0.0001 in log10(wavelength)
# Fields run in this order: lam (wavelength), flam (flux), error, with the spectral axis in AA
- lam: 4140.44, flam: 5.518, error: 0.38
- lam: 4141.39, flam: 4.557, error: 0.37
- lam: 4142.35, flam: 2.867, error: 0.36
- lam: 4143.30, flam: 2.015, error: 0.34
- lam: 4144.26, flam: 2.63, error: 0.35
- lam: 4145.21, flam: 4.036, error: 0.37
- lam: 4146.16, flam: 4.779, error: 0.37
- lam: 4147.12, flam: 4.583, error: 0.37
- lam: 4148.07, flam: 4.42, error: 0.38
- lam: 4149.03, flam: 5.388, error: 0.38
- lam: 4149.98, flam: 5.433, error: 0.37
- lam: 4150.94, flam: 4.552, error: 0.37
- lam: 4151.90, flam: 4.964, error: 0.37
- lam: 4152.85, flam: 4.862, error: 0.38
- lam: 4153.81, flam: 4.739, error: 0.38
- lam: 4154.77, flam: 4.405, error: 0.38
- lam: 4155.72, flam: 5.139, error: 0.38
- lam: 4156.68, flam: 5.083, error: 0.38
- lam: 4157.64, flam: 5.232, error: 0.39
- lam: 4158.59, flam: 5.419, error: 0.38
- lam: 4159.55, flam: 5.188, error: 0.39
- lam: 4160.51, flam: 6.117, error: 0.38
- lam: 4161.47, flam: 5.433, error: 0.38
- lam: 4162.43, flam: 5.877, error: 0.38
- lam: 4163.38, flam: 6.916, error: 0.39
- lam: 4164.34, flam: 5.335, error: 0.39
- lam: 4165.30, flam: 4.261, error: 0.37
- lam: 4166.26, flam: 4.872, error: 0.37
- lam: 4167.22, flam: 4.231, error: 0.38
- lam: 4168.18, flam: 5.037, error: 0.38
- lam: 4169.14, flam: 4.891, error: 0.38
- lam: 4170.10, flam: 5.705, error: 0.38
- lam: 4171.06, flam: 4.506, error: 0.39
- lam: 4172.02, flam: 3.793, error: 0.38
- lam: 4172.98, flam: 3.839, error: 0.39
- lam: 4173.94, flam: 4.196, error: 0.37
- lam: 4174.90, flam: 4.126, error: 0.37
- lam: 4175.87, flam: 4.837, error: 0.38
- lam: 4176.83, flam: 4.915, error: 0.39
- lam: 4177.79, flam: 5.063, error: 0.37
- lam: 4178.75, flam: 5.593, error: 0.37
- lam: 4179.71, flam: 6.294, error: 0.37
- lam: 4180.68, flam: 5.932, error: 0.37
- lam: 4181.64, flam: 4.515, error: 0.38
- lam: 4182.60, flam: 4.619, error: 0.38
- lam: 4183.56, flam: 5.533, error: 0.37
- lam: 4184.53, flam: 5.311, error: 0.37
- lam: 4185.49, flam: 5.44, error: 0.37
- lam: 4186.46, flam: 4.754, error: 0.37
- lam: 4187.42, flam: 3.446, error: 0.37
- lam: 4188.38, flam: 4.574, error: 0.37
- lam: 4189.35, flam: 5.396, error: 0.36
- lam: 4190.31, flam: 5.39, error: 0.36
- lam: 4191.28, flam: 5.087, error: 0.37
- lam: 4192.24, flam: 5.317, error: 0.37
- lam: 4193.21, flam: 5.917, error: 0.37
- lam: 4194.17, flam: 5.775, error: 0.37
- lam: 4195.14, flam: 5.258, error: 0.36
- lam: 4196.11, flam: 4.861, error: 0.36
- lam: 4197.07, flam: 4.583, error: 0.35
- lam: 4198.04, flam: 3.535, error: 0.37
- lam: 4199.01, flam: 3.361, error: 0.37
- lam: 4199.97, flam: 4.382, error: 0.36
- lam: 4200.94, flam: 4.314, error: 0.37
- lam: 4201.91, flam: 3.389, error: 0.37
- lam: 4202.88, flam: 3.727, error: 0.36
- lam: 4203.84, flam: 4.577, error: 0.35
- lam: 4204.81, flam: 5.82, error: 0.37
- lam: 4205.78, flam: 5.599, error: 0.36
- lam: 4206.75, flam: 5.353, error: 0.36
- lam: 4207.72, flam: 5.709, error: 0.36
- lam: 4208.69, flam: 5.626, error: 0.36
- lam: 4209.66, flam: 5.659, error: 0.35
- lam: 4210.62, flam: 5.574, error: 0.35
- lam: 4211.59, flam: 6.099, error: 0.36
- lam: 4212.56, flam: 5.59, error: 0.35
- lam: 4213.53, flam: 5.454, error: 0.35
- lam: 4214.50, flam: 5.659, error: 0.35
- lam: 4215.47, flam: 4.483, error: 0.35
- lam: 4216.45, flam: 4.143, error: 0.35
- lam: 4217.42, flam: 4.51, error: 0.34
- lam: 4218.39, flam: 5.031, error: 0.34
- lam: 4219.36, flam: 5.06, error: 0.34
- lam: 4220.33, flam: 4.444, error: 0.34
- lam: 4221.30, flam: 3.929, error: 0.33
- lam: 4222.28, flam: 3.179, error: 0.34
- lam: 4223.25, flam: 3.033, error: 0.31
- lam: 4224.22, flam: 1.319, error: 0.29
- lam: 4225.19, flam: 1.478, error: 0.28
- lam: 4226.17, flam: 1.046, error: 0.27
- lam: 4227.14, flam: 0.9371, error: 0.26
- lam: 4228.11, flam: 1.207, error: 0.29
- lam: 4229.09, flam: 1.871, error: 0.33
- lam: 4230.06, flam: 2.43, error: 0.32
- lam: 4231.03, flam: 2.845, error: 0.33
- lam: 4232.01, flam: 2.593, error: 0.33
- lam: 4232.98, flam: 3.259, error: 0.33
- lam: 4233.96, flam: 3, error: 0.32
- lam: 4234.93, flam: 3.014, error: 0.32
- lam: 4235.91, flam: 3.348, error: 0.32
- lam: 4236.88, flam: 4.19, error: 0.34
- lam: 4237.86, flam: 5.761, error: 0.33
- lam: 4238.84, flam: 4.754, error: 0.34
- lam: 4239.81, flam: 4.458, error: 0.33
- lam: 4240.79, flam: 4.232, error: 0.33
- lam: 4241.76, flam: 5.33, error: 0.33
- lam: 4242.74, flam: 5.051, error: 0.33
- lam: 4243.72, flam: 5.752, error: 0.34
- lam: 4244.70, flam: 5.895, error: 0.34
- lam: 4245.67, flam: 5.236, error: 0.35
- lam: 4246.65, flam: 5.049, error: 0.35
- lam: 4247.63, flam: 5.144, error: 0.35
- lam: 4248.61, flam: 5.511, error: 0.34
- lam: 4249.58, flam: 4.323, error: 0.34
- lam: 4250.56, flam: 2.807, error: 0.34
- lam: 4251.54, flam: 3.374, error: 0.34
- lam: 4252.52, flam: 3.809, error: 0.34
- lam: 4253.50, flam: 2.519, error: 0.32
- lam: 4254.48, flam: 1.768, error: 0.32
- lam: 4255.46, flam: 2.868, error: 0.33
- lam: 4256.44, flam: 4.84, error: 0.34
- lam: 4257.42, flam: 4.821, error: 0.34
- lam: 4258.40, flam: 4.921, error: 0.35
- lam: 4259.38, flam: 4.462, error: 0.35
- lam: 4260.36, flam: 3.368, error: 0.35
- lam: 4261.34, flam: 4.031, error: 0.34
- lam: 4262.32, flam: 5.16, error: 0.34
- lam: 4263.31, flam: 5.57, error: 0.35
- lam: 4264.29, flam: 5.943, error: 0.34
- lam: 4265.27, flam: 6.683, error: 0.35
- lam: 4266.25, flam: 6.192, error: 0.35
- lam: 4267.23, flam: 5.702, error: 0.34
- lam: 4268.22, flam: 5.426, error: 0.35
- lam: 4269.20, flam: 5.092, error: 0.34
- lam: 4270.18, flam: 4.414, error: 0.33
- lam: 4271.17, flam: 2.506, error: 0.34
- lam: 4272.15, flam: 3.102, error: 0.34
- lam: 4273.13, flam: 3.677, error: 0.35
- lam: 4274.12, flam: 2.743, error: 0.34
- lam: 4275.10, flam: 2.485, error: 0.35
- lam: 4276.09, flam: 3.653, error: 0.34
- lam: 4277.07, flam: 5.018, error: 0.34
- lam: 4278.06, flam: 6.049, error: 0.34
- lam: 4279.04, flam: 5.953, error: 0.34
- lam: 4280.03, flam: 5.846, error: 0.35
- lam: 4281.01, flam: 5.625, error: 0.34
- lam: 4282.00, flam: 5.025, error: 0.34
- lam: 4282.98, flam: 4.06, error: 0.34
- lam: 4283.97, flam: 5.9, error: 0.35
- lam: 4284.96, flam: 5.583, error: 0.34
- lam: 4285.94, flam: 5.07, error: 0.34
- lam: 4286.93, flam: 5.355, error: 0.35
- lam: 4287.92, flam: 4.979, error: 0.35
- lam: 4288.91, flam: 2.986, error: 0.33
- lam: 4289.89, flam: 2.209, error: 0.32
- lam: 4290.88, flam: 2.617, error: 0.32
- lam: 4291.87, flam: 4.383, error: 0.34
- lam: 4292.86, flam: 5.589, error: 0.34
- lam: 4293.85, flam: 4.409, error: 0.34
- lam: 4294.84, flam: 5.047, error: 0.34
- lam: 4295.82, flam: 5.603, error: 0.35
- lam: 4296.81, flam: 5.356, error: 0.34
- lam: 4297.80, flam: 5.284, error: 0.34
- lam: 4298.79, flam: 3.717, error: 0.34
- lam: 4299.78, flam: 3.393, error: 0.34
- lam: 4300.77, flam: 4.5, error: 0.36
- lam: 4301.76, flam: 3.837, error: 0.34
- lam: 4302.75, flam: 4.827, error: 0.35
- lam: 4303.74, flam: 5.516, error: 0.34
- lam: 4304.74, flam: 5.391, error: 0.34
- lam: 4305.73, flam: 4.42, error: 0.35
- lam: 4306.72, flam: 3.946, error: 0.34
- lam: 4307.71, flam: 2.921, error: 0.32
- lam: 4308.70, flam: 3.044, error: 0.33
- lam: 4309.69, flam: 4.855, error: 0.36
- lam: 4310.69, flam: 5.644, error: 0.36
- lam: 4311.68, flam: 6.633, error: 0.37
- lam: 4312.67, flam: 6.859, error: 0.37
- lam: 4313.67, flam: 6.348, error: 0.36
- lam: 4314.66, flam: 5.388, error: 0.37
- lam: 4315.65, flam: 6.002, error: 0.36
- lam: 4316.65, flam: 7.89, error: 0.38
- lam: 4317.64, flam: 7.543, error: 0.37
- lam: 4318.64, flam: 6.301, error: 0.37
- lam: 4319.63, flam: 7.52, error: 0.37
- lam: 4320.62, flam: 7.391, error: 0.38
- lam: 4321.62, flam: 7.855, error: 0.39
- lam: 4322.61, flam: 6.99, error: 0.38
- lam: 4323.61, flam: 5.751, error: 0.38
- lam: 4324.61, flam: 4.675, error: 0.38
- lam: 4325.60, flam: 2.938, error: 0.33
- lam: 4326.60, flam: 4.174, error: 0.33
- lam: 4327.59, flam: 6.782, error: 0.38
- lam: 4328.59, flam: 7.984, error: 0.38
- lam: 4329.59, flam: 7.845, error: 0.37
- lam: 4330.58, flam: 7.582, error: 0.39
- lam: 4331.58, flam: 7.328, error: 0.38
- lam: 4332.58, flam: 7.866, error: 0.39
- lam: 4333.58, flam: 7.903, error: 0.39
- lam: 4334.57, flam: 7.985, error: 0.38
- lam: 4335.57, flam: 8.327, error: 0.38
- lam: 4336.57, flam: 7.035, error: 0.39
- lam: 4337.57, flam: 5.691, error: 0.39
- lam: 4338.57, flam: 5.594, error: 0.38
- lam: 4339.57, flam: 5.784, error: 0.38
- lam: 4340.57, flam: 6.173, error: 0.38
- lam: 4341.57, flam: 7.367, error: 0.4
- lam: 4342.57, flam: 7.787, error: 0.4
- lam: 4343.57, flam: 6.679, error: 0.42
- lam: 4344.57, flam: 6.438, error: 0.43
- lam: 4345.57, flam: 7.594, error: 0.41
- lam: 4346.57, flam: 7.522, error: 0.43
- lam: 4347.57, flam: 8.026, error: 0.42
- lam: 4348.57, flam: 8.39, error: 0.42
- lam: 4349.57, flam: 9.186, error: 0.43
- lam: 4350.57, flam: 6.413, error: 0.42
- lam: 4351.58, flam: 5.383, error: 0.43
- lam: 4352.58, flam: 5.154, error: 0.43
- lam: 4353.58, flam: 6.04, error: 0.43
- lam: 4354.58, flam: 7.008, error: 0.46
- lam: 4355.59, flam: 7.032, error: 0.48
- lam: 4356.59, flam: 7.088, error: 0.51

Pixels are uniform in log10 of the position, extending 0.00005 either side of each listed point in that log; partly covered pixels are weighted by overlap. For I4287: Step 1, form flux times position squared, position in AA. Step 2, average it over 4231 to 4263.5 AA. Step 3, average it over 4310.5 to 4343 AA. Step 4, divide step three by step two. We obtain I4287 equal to 1.65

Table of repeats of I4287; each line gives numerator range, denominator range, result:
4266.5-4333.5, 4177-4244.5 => 1.24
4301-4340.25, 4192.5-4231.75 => 1.55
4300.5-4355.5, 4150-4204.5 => 1.39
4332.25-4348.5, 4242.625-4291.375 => 1.63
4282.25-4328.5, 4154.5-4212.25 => 1.10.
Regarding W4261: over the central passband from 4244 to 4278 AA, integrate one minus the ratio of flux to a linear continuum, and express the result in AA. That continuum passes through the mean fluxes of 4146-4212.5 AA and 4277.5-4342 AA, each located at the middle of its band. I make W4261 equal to 6.37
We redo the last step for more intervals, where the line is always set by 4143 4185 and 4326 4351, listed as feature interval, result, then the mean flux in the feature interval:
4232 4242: 3.1 AA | 4.03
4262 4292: 7.9 AA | 4.68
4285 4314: 8.8 AA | 4.65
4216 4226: 3.7 AA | 3.53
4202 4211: 0.4 AA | 5.21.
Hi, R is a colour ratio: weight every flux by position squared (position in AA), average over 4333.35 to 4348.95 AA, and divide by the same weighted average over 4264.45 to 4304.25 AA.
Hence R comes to 1.57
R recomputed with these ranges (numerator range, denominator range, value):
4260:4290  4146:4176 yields 1.01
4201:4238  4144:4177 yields 0.83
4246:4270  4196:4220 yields 0.96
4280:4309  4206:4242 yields 1.19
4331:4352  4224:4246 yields 2.18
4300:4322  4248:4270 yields 1.28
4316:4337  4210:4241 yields 1.97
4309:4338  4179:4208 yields 1.43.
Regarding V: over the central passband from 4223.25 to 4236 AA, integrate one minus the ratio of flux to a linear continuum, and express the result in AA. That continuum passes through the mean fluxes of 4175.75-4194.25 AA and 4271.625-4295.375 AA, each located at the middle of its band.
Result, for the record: 7.03 AA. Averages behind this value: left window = 5.18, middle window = 2.18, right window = 4.47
